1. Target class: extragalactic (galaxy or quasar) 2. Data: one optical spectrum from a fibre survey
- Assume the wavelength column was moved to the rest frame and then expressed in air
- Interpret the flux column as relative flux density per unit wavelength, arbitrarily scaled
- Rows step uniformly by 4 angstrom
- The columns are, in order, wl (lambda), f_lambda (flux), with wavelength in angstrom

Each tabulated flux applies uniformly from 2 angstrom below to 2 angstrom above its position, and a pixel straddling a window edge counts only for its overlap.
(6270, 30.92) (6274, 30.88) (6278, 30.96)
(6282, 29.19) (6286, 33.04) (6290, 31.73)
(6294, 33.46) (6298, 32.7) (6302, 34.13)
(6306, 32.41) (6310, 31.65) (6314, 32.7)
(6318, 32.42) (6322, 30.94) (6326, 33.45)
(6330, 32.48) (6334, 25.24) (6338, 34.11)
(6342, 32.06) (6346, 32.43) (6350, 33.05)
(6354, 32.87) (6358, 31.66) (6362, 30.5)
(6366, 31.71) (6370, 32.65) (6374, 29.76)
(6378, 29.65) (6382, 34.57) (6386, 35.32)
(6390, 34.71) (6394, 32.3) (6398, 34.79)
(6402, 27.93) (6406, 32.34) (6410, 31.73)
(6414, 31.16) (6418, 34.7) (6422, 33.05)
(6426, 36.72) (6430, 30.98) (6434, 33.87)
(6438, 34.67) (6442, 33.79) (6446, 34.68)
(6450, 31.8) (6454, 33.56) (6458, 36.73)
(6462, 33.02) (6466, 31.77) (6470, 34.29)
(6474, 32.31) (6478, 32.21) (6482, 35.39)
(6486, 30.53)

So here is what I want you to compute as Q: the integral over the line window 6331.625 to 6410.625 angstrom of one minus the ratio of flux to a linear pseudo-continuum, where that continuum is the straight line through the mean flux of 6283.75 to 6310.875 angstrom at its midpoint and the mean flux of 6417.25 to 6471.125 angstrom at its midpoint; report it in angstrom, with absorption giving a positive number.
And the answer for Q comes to 3.1 angstrom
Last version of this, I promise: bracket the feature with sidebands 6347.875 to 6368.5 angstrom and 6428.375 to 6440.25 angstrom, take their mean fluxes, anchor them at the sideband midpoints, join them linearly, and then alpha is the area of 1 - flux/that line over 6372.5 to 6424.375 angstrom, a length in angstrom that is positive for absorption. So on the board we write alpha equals 0.2 angstrom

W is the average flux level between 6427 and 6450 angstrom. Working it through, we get 33.6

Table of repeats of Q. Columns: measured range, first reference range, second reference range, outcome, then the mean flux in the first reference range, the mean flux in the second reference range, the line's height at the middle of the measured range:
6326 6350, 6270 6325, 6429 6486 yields 0.57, 32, 33.4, 32.4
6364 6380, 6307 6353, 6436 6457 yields 0.81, 31.9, 33.8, 32.6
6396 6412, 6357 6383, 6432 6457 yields 0.40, 31.4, 33.8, 32.5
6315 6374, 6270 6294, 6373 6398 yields 1.03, 31.3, 33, 32.3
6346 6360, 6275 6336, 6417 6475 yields -0.04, 31.8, 33.7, 32.4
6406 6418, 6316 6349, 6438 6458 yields 0.39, 31.7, 33.9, 33.2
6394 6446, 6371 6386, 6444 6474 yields -0.34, 31.9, 33.6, 32.8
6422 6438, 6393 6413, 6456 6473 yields -0.58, 31.8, 33.9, 32.7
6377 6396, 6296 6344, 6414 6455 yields -0.30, 32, 33.7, 33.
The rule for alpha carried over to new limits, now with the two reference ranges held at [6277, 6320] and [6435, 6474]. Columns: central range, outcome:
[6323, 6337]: 0.80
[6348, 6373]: 0.65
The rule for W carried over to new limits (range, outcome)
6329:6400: 32.2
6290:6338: 32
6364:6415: 32.2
